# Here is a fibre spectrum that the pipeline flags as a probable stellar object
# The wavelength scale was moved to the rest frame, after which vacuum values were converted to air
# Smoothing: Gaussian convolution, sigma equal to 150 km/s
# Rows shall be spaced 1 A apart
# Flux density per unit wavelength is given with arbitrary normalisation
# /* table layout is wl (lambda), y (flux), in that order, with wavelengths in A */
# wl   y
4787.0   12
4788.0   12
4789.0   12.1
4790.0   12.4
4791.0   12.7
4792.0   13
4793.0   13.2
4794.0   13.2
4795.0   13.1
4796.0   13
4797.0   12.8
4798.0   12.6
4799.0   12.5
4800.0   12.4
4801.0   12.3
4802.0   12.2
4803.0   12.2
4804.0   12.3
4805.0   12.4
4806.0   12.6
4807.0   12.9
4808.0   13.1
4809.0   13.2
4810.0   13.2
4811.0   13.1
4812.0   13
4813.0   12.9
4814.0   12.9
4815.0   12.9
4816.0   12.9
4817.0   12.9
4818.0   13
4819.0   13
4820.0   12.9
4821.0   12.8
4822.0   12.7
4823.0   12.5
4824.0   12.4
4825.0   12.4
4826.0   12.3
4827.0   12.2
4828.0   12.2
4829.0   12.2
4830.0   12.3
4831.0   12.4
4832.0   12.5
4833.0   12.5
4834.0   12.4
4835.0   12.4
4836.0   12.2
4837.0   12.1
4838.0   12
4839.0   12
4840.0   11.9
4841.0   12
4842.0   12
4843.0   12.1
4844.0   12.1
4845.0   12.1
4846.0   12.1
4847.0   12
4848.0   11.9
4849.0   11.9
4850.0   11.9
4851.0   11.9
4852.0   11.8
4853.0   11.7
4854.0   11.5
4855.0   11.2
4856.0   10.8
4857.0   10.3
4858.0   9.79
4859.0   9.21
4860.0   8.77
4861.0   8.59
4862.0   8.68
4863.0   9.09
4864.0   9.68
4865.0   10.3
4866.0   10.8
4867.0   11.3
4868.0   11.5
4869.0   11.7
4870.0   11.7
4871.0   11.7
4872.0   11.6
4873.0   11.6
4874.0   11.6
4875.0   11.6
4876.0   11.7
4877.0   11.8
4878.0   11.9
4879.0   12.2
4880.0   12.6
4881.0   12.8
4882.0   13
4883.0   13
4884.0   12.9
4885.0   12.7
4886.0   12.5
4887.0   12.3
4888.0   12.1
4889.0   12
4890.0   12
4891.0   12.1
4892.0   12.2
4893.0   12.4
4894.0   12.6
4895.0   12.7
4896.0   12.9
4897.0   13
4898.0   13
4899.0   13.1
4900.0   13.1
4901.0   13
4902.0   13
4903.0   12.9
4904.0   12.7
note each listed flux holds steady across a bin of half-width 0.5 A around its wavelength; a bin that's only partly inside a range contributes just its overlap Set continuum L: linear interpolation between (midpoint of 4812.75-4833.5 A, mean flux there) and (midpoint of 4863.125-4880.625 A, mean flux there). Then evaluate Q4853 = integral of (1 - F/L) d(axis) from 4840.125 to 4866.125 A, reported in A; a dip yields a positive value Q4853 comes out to 2.1 A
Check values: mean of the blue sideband 12.6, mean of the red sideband 11.4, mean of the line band 10.9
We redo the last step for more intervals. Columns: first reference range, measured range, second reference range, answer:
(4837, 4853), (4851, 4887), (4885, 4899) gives 2.9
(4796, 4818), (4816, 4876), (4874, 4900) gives 4.5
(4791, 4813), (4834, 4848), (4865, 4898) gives 0.4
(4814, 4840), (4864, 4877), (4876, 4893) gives 1.1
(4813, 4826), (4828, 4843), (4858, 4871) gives -0.5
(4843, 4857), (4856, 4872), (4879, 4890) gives 2.4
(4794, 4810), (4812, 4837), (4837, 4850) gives -0.5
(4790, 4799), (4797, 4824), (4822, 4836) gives -0.2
